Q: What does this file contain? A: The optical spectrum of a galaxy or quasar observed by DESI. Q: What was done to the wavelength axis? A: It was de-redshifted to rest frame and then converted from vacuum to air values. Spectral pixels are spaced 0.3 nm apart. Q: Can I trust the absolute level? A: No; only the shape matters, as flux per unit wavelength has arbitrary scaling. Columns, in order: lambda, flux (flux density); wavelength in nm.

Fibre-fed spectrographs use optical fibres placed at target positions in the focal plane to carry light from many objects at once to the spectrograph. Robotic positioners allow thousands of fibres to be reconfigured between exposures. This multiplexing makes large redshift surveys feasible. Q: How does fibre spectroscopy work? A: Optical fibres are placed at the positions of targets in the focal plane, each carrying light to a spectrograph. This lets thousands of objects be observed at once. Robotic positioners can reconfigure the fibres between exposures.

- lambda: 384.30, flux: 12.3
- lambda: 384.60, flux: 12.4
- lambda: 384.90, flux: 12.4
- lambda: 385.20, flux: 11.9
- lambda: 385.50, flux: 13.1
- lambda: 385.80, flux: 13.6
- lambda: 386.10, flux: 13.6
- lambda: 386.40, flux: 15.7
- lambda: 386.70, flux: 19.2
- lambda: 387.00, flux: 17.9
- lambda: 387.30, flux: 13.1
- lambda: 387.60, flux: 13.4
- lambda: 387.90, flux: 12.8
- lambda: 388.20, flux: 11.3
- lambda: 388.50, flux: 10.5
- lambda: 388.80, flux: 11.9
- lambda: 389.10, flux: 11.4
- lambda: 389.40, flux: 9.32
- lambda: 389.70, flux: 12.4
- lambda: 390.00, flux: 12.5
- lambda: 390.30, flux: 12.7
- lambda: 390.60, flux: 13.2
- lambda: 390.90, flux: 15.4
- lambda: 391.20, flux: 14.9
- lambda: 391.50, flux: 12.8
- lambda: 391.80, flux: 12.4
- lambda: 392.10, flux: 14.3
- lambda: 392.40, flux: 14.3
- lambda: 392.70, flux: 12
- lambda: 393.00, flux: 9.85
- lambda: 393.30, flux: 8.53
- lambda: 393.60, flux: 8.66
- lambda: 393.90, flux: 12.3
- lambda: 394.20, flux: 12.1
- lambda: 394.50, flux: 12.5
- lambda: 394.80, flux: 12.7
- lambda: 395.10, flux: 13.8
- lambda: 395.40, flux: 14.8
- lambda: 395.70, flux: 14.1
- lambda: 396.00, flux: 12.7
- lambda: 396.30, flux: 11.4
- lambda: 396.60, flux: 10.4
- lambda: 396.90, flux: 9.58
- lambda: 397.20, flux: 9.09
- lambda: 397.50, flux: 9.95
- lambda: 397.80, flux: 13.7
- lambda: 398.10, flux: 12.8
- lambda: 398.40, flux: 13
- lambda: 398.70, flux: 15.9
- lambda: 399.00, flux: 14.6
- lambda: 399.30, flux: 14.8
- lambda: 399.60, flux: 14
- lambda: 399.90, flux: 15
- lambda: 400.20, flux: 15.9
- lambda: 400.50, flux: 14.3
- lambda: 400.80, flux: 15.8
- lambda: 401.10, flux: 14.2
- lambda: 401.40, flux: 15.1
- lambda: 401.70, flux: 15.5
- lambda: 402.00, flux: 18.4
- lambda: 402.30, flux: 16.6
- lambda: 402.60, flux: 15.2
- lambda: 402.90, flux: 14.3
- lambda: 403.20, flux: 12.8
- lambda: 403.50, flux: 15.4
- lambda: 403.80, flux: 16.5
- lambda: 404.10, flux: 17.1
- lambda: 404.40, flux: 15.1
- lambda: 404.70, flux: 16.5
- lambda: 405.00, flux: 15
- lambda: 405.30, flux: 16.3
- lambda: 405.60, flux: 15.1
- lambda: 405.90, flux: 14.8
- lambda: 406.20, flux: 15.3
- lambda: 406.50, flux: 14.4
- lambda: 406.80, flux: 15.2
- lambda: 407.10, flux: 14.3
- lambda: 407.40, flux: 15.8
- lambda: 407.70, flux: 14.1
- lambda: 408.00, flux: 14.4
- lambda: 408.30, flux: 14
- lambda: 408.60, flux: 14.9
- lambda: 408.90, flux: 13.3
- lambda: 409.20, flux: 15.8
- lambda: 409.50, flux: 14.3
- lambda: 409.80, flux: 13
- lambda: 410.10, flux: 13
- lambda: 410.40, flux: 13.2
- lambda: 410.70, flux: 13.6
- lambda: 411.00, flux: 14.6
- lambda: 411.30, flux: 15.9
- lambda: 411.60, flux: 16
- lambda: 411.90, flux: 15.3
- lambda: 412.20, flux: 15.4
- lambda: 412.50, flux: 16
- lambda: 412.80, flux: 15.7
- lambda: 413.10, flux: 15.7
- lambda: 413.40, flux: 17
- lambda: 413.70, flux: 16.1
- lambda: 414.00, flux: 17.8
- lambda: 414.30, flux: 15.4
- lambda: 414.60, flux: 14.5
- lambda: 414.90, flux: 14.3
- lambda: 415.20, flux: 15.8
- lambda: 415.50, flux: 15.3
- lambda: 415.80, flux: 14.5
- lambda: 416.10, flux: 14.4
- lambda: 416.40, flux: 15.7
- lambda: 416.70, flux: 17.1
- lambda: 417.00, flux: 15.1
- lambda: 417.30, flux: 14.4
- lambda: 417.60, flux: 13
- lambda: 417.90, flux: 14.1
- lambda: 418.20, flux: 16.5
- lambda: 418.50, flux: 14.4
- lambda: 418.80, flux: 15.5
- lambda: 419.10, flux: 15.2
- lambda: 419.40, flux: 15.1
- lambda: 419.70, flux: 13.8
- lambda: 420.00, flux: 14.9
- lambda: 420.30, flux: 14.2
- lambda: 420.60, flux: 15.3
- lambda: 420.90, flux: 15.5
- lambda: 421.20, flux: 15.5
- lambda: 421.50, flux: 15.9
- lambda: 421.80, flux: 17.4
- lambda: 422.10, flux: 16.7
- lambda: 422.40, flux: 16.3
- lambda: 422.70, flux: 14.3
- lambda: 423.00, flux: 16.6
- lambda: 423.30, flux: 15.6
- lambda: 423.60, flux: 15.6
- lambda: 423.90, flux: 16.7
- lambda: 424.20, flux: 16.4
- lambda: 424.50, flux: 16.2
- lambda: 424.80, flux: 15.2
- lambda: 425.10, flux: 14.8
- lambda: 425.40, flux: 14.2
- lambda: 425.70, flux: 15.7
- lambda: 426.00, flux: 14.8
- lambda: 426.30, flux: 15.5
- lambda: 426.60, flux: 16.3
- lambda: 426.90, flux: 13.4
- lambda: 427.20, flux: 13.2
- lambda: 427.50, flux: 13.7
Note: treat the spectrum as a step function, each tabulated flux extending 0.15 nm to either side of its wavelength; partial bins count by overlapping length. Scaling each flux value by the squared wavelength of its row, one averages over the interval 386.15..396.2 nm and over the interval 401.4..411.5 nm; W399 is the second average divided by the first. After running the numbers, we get 1.3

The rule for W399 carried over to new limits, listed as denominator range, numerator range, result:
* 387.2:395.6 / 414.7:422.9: 1.41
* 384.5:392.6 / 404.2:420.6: 1.27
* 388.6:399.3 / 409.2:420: 1.35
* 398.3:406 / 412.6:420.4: 1.07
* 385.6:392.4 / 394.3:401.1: 1.03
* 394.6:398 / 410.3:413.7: 1.38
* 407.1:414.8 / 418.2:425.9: 1.09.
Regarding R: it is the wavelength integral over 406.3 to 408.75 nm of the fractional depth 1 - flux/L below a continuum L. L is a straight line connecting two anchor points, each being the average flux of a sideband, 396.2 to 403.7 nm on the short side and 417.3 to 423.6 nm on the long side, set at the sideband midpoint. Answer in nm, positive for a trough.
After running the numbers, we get -0.04 nm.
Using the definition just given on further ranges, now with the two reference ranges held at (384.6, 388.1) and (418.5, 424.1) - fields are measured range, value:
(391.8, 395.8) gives 0.594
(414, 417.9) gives 0.073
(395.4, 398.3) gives 0.564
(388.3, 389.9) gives 0.346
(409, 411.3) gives 0.159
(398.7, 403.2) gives -0.149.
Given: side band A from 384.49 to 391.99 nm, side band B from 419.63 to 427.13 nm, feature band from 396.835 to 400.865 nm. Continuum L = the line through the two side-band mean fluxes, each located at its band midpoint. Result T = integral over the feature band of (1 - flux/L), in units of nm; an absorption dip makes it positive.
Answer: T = 0.12 nm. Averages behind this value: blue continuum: 13.2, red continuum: 15.5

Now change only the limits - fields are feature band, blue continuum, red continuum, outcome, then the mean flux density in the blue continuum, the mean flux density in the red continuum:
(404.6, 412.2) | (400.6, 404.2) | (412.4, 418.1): 0.36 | 15.5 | 15.4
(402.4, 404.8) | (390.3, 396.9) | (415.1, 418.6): -0.32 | 12.5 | 15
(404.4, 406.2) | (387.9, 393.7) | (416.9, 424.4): -0.24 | 12.1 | 15.4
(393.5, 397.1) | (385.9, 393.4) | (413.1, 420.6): 0.37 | 13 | 15.2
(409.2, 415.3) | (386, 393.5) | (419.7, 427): -0.19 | 13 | 15.5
